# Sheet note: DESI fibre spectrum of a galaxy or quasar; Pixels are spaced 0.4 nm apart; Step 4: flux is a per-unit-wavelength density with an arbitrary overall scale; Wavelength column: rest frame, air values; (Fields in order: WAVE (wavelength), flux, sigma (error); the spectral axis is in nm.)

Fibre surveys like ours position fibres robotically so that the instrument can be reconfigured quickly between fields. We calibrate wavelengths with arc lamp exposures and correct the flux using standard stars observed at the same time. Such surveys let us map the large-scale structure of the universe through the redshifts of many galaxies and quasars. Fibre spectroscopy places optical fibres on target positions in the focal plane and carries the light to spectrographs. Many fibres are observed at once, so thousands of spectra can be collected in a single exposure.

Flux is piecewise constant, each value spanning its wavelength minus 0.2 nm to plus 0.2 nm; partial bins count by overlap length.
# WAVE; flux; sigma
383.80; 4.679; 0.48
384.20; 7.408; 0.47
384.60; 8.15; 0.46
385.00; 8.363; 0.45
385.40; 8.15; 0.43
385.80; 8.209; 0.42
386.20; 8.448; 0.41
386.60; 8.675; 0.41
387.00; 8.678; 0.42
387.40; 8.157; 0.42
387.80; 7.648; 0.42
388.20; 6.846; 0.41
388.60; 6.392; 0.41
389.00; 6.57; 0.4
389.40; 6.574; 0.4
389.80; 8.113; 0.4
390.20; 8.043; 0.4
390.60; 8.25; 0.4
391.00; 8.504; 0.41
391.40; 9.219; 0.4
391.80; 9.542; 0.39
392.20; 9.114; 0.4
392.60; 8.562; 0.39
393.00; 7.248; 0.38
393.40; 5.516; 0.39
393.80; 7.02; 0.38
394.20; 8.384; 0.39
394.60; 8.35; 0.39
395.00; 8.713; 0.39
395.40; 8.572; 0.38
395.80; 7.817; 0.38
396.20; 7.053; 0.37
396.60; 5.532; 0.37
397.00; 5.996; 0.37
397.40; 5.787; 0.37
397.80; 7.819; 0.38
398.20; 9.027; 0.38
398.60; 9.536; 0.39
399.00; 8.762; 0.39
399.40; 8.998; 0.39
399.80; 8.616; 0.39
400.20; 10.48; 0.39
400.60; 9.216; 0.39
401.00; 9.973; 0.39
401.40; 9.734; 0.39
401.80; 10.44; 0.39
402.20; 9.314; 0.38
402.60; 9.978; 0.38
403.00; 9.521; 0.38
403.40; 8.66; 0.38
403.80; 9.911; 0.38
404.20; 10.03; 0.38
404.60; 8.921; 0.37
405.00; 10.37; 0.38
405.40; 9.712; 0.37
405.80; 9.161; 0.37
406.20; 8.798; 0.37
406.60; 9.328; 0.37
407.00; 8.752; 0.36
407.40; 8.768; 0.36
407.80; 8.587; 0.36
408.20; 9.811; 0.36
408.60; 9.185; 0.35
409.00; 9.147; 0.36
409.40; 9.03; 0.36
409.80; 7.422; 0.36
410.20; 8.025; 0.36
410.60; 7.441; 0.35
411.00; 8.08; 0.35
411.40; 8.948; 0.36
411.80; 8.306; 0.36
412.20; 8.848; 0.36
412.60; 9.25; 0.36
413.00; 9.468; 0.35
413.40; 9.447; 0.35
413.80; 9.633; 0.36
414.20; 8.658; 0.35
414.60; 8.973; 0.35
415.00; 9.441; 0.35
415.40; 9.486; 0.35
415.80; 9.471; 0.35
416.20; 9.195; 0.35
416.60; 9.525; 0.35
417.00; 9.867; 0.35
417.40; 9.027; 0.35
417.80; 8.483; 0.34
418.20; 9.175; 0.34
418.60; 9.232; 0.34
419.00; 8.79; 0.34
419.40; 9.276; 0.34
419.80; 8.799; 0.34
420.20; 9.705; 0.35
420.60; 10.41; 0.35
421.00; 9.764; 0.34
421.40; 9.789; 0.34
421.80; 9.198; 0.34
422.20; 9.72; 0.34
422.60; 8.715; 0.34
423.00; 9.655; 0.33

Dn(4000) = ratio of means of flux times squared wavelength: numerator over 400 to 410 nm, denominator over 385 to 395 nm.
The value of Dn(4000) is 1.27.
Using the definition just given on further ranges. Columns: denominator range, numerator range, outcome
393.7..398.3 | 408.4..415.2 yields 1.27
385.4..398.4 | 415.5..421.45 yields 1.37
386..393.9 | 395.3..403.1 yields 1.15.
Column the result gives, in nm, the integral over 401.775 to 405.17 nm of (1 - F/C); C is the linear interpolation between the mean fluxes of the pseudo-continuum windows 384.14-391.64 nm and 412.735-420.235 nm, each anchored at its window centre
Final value -0.39 nm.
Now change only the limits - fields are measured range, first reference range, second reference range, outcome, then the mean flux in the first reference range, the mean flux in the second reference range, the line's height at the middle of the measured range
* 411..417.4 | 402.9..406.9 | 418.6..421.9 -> 0.17 nm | 9.42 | 9.46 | 9.45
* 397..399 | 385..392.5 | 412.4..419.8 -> 0.13 nm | 8.08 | 9.23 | 8.47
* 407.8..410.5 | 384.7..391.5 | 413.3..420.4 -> 0.05 nm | 7.92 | 9.23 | 8.88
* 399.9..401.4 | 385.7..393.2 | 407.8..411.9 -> -0.26 nm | 8.04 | 8.55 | 8.32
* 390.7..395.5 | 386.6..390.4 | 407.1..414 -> -0.28 nm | 7.51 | 8.79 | 7.78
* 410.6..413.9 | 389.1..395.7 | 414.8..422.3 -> 0.07 nm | 8.08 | 9.38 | 9.07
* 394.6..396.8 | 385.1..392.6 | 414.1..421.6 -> 0.20 nm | 8.08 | 9.33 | 8.37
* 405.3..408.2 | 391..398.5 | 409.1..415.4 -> -0.20 nm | 7.78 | 8.76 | 8.45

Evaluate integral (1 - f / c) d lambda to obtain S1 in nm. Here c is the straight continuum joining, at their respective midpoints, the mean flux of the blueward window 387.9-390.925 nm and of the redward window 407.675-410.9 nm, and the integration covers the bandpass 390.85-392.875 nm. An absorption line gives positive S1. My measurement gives -0.40 nm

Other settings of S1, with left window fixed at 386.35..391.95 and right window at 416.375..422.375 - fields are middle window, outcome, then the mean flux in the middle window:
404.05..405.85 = -0.20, 9.67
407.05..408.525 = -0.03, 9.04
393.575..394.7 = 0.05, 7.83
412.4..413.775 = -0.05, 9.42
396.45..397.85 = 0.37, 6.15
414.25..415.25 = 0.00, 9.14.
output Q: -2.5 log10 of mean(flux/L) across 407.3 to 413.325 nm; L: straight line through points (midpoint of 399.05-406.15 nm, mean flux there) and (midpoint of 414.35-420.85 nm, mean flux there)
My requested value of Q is 0.09 mag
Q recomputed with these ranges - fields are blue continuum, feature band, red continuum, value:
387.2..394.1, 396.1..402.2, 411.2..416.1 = -0.03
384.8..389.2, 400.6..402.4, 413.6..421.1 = -0.15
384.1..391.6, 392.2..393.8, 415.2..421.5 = 0.11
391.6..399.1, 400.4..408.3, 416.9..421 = -0.13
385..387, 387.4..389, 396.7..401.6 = 0.19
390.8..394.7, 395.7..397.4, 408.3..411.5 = 0.26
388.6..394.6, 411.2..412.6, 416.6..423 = 0.02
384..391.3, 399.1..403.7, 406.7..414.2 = -0.13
